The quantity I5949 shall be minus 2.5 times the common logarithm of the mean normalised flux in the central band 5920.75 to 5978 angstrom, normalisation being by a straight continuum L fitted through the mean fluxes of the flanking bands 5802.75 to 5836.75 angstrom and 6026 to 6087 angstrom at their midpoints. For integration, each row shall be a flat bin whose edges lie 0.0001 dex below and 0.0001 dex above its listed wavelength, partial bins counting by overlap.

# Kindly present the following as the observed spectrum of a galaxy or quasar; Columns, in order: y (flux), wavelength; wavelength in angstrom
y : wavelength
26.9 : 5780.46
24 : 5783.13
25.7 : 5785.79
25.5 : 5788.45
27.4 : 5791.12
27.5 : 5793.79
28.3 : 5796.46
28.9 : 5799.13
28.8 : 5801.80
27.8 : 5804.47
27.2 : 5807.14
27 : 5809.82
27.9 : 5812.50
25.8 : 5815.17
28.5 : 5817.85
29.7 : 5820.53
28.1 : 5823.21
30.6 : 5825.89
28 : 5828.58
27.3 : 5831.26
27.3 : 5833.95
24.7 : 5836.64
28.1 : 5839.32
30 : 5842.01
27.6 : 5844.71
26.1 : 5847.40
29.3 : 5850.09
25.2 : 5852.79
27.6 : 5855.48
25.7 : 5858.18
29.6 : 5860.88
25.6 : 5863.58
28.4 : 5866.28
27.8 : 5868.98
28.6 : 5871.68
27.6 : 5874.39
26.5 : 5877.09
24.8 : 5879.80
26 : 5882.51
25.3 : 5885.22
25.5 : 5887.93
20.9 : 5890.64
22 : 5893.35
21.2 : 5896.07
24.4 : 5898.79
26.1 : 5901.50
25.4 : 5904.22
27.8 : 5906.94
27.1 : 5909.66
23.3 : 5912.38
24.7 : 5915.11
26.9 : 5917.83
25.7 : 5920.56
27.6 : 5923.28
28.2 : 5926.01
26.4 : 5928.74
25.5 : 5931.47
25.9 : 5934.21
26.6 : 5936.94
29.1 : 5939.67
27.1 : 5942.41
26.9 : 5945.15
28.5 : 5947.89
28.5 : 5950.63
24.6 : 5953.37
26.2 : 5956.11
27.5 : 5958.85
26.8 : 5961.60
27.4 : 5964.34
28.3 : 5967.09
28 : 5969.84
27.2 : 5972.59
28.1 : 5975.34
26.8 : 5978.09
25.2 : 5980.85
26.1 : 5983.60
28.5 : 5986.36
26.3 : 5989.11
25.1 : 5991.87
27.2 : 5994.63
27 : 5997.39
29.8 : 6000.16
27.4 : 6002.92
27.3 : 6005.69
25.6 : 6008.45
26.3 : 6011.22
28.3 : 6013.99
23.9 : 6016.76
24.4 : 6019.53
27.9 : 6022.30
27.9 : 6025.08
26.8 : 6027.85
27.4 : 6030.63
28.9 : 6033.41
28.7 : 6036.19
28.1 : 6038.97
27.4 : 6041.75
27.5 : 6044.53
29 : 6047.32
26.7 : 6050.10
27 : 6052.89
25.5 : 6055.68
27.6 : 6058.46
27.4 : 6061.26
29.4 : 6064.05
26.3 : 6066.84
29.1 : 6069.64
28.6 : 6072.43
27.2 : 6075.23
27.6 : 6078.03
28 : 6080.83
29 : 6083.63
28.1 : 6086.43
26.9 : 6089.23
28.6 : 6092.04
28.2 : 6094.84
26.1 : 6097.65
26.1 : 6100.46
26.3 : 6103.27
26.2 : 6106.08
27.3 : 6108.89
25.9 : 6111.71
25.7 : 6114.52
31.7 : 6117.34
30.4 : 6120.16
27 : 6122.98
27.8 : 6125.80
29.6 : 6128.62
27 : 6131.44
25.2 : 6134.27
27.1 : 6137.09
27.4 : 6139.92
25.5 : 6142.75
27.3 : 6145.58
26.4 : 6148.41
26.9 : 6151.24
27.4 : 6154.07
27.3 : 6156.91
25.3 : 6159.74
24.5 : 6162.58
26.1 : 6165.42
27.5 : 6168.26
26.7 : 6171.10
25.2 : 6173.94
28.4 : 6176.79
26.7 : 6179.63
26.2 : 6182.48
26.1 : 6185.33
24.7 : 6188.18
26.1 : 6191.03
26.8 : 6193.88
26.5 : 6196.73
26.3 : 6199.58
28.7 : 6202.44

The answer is 0.02 mag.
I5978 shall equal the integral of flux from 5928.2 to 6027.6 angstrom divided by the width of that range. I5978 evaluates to 26.9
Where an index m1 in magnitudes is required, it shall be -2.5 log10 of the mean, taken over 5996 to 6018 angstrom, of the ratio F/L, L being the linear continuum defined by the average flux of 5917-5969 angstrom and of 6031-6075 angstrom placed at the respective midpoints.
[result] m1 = 0.02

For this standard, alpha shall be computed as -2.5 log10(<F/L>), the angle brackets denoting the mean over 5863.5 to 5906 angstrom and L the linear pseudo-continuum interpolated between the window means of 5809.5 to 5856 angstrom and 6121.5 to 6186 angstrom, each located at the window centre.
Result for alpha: 0.09 mag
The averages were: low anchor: 27.7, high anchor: 26.7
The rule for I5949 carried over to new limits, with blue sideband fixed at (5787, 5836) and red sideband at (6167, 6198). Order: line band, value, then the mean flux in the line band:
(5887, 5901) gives 0.20 mag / 22.9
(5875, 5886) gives 0.07 mag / 25.8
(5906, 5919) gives 0.06 mag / 25.9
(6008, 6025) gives 0.03 mag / 26.2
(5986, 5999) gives 0.02 mag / 26.7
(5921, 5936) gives 0.03 mag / 26.7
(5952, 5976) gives 0.01 mag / 27.1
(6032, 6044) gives -0.05 mag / 28.2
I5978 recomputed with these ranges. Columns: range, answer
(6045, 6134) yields 27.6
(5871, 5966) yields 26.1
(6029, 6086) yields 27.8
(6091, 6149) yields 27.3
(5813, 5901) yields 26.7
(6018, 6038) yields 27.4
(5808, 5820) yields 27.5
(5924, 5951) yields 27.2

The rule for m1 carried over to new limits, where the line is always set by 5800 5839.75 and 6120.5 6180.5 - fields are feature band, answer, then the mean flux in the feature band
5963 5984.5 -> 0.01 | 27.2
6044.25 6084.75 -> -0.03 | 27.7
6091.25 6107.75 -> 0.00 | 26.9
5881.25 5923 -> 0.11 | 24.9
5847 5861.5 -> 0.02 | 27.2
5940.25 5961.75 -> 0.01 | 27.1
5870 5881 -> 0.03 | 26.9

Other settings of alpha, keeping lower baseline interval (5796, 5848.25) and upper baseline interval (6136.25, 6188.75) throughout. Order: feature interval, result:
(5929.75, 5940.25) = 0.03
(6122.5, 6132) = -0.06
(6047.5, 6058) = 0.00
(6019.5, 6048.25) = -0.03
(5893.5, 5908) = 0.12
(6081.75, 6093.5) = -0.05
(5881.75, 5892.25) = 0.14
